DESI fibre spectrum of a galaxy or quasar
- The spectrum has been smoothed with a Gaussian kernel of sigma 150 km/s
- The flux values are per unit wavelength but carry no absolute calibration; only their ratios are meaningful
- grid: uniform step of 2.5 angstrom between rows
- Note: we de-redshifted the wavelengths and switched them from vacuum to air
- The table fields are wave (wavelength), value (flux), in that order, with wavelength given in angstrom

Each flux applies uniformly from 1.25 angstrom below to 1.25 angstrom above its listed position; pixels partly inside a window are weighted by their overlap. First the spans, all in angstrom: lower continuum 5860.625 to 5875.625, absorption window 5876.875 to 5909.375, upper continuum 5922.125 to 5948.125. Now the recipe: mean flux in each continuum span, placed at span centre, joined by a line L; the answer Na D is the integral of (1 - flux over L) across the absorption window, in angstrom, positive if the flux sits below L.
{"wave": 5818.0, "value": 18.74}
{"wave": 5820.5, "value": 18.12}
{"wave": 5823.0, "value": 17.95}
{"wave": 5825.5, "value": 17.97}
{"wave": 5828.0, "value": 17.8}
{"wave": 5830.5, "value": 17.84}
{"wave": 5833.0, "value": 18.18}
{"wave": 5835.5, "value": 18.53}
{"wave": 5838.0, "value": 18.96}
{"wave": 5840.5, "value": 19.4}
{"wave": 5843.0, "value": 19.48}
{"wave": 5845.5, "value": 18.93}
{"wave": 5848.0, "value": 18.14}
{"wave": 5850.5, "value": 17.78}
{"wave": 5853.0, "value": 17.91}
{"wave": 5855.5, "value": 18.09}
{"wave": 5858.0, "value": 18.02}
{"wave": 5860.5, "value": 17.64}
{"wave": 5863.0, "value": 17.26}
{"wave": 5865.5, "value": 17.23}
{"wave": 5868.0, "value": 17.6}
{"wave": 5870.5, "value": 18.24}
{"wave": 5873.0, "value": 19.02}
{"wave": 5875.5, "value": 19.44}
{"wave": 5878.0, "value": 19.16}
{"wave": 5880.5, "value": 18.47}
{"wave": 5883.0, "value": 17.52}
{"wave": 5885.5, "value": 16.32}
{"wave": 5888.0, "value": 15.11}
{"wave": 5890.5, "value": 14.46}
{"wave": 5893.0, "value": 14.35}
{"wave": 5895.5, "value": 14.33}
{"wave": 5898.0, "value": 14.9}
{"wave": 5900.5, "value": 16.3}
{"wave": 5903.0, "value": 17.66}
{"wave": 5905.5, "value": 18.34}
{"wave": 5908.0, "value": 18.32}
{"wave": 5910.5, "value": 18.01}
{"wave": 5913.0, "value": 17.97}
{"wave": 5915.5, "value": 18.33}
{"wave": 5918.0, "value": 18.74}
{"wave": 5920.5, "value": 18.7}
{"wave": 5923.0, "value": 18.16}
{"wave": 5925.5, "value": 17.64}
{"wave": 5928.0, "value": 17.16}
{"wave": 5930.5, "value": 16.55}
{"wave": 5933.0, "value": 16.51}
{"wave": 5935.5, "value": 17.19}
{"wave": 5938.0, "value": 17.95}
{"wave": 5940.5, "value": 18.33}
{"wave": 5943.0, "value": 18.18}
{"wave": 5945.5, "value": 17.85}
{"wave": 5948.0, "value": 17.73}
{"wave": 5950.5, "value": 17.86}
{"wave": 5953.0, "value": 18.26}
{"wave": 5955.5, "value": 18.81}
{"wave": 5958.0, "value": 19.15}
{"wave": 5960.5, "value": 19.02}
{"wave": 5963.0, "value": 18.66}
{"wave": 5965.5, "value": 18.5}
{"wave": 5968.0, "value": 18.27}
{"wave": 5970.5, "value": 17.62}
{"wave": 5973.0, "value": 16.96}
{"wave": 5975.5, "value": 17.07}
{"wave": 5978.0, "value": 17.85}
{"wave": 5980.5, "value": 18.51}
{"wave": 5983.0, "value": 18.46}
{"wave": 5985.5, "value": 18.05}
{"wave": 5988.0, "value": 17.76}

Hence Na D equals 2.3 angstrom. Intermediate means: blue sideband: 18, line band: 16.6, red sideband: 17.6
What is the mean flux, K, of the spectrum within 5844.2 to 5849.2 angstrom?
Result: 18.5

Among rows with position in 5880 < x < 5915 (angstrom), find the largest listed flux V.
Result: 18.47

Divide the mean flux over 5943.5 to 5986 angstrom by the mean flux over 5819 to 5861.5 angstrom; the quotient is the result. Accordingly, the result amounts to 1.0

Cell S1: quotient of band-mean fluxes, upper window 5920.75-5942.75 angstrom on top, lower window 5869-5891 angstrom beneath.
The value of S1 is 0.99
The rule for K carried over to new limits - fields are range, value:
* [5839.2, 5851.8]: 18.7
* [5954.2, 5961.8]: 19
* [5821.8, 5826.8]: 18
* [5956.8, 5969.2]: 18.7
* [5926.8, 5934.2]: 16.7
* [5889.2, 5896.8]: 14.4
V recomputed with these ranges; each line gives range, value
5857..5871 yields 18.24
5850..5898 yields 19.44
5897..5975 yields 19.15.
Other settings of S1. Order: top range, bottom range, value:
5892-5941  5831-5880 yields 0.94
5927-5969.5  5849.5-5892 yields 1.02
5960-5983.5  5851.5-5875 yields 1.01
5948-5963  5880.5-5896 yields 1.19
